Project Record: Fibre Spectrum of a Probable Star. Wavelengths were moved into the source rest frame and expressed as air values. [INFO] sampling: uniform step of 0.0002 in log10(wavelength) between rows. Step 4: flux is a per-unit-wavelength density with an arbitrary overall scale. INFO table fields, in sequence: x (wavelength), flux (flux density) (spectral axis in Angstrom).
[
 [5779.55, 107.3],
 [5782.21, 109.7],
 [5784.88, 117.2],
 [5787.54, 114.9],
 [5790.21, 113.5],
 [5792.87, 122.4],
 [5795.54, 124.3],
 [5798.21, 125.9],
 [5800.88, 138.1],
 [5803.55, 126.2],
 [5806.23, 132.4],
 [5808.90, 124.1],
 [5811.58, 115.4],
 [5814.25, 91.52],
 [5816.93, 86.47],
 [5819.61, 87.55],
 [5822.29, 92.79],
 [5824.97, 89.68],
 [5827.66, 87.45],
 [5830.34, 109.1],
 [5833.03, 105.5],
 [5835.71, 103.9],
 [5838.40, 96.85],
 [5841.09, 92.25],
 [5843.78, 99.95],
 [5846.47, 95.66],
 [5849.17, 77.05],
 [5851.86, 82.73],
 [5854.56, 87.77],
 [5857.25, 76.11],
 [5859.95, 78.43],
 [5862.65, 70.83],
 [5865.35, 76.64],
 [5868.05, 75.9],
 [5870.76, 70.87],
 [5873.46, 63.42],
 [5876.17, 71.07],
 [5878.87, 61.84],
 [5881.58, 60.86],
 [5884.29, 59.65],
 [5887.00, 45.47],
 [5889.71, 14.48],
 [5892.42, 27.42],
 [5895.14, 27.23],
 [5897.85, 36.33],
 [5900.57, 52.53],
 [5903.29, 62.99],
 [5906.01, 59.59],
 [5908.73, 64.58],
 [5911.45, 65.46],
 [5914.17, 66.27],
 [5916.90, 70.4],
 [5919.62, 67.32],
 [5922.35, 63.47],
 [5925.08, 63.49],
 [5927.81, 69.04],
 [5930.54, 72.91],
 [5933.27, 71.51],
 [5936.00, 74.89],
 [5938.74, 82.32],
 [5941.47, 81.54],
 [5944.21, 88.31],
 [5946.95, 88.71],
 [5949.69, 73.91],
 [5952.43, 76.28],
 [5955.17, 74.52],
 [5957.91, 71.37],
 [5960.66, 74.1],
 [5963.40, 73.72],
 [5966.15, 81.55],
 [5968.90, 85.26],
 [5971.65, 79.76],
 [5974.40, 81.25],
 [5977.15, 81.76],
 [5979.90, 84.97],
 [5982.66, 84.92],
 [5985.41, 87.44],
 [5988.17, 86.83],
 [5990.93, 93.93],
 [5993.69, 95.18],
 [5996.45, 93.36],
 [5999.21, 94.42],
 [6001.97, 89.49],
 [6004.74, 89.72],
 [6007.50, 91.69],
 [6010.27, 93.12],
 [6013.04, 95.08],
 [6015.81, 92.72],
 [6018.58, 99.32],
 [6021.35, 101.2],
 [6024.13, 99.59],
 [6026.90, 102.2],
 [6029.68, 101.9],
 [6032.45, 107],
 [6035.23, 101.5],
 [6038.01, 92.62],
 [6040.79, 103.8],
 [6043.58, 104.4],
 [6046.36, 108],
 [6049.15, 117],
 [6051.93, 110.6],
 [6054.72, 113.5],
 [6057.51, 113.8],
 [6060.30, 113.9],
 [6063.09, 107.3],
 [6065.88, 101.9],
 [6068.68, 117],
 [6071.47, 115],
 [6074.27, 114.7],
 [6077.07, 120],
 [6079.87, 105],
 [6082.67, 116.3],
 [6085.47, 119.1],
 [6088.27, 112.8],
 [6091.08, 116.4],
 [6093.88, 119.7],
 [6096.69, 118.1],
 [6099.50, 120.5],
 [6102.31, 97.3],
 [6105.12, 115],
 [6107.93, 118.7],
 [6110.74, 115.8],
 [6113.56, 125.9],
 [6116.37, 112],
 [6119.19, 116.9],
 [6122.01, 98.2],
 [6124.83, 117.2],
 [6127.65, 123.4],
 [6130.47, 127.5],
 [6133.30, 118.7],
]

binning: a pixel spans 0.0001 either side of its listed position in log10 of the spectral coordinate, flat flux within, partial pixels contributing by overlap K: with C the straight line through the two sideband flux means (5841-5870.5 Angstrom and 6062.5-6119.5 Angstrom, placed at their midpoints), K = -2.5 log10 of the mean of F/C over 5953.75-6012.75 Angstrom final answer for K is 0.17 mag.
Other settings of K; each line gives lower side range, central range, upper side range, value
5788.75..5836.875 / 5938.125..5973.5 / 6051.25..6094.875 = 0.37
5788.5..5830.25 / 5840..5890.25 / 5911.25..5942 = 0.26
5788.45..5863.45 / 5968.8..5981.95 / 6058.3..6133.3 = 0.30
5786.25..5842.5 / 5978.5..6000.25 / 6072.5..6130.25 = 0.24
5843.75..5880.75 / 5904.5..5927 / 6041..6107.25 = 0.30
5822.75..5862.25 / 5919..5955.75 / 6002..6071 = 0.28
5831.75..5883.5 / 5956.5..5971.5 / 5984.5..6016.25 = 0.15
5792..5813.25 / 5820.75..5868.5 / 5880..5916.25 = 0.04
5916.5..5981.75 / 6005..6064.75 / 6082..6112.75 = -0.04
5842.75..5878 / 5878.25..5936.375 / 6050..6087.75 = 0.46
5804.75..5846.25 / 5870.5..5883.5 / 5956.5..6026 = 0.44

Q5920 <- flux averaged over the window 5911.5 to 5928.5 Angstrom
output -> 66.5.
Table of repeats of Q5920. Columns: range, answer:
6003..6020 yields 93.5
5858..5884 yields 69.7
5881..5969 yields 64.9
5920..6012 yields 81.6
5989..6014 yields 92.7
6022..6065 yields 106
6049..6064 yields 113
